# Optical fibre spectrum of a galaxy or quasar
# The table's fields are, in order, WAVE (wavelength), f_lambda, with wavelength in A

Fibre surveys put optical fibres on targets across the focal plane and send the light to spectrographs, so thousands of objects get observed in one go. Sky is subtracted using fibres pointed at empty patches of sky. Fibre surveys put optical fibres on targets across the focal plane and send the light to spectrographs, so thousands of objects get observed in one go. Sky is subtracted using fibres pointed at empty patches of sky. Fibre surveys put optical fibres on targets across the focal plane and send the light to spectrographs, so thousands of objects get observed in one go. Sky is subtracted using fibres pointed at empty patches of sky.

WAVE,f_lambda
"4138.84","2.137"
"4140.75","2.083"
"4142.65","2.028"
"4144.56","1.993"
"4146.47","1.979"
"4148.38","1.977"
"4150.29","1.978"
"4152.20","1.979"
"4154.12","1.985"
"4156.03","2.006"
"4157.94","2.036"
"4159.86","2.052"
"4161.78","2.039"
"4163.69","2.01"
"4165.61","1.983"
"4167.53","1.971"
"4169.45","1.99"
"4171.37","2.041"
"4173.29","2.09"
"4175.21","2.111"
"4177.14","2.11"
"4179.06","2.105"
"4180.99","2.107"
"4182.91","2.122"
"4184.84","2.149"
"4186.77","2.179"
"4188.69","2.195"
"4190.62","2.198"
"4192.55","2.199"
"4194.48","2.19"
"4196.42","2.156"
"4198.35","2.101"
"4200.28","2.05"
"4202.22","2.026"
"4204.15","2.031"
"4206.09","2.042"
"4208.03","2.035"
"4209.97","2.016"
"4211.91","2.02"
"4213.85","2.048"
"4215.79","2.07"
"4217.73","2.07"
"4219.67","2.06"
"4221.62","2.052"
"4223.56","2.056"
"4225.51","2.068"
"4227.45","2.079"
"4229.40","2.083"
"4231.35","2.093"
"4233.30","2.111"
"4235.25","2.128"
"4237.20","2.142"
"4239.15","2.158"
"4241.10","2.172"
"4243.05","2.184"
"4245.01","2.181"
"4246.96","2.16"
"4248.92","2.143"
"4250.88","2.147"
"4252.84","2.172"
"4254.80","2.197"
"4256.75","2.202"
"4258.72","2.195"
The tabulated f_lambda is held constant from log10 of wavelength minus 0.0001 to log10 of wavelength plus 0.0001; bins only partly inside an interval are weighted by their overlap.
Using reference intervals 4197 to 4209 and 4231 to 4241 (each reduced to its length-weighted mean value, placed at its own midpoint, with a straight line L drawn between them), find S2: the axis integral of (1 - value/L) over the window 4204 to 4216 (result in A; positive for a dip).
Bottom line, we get 0.2 A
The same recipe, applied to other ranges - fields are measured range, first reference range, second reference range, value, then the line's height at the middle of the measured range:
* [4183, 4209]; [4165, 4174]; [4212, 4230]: -1.0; 2.04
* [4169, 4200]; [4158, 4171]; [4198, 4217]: -1.6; 2.03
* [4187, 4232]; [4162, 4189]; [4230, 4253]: 0.6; 2.11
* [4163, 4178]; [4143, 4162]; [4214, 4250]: -0.1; 2.03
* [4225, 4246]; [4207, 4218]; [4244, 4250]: -0.1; 2.12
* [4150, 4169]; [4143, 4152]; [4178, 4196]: 0.3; 2.04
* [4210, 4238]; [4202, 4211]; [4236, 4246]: 0.3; 2.1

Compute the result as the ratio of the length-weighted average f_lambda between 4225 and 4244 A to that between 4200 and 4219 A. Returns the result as 1.04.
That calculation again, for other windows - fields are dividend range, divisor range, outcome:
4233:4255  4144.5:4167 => 1.08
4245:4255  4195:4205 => 1.04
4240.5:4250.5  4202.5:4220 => 1.06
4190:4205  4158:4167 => 1.05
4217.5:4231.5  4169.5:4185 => 0.99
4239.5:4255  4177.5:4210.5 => 1.03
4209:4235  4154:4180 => 1.01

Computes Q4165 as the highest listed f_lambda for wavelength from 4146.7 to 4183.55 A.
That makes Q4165 2.122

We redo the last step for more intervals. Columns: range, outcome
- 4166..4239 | 2.199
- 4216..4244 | 2.184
